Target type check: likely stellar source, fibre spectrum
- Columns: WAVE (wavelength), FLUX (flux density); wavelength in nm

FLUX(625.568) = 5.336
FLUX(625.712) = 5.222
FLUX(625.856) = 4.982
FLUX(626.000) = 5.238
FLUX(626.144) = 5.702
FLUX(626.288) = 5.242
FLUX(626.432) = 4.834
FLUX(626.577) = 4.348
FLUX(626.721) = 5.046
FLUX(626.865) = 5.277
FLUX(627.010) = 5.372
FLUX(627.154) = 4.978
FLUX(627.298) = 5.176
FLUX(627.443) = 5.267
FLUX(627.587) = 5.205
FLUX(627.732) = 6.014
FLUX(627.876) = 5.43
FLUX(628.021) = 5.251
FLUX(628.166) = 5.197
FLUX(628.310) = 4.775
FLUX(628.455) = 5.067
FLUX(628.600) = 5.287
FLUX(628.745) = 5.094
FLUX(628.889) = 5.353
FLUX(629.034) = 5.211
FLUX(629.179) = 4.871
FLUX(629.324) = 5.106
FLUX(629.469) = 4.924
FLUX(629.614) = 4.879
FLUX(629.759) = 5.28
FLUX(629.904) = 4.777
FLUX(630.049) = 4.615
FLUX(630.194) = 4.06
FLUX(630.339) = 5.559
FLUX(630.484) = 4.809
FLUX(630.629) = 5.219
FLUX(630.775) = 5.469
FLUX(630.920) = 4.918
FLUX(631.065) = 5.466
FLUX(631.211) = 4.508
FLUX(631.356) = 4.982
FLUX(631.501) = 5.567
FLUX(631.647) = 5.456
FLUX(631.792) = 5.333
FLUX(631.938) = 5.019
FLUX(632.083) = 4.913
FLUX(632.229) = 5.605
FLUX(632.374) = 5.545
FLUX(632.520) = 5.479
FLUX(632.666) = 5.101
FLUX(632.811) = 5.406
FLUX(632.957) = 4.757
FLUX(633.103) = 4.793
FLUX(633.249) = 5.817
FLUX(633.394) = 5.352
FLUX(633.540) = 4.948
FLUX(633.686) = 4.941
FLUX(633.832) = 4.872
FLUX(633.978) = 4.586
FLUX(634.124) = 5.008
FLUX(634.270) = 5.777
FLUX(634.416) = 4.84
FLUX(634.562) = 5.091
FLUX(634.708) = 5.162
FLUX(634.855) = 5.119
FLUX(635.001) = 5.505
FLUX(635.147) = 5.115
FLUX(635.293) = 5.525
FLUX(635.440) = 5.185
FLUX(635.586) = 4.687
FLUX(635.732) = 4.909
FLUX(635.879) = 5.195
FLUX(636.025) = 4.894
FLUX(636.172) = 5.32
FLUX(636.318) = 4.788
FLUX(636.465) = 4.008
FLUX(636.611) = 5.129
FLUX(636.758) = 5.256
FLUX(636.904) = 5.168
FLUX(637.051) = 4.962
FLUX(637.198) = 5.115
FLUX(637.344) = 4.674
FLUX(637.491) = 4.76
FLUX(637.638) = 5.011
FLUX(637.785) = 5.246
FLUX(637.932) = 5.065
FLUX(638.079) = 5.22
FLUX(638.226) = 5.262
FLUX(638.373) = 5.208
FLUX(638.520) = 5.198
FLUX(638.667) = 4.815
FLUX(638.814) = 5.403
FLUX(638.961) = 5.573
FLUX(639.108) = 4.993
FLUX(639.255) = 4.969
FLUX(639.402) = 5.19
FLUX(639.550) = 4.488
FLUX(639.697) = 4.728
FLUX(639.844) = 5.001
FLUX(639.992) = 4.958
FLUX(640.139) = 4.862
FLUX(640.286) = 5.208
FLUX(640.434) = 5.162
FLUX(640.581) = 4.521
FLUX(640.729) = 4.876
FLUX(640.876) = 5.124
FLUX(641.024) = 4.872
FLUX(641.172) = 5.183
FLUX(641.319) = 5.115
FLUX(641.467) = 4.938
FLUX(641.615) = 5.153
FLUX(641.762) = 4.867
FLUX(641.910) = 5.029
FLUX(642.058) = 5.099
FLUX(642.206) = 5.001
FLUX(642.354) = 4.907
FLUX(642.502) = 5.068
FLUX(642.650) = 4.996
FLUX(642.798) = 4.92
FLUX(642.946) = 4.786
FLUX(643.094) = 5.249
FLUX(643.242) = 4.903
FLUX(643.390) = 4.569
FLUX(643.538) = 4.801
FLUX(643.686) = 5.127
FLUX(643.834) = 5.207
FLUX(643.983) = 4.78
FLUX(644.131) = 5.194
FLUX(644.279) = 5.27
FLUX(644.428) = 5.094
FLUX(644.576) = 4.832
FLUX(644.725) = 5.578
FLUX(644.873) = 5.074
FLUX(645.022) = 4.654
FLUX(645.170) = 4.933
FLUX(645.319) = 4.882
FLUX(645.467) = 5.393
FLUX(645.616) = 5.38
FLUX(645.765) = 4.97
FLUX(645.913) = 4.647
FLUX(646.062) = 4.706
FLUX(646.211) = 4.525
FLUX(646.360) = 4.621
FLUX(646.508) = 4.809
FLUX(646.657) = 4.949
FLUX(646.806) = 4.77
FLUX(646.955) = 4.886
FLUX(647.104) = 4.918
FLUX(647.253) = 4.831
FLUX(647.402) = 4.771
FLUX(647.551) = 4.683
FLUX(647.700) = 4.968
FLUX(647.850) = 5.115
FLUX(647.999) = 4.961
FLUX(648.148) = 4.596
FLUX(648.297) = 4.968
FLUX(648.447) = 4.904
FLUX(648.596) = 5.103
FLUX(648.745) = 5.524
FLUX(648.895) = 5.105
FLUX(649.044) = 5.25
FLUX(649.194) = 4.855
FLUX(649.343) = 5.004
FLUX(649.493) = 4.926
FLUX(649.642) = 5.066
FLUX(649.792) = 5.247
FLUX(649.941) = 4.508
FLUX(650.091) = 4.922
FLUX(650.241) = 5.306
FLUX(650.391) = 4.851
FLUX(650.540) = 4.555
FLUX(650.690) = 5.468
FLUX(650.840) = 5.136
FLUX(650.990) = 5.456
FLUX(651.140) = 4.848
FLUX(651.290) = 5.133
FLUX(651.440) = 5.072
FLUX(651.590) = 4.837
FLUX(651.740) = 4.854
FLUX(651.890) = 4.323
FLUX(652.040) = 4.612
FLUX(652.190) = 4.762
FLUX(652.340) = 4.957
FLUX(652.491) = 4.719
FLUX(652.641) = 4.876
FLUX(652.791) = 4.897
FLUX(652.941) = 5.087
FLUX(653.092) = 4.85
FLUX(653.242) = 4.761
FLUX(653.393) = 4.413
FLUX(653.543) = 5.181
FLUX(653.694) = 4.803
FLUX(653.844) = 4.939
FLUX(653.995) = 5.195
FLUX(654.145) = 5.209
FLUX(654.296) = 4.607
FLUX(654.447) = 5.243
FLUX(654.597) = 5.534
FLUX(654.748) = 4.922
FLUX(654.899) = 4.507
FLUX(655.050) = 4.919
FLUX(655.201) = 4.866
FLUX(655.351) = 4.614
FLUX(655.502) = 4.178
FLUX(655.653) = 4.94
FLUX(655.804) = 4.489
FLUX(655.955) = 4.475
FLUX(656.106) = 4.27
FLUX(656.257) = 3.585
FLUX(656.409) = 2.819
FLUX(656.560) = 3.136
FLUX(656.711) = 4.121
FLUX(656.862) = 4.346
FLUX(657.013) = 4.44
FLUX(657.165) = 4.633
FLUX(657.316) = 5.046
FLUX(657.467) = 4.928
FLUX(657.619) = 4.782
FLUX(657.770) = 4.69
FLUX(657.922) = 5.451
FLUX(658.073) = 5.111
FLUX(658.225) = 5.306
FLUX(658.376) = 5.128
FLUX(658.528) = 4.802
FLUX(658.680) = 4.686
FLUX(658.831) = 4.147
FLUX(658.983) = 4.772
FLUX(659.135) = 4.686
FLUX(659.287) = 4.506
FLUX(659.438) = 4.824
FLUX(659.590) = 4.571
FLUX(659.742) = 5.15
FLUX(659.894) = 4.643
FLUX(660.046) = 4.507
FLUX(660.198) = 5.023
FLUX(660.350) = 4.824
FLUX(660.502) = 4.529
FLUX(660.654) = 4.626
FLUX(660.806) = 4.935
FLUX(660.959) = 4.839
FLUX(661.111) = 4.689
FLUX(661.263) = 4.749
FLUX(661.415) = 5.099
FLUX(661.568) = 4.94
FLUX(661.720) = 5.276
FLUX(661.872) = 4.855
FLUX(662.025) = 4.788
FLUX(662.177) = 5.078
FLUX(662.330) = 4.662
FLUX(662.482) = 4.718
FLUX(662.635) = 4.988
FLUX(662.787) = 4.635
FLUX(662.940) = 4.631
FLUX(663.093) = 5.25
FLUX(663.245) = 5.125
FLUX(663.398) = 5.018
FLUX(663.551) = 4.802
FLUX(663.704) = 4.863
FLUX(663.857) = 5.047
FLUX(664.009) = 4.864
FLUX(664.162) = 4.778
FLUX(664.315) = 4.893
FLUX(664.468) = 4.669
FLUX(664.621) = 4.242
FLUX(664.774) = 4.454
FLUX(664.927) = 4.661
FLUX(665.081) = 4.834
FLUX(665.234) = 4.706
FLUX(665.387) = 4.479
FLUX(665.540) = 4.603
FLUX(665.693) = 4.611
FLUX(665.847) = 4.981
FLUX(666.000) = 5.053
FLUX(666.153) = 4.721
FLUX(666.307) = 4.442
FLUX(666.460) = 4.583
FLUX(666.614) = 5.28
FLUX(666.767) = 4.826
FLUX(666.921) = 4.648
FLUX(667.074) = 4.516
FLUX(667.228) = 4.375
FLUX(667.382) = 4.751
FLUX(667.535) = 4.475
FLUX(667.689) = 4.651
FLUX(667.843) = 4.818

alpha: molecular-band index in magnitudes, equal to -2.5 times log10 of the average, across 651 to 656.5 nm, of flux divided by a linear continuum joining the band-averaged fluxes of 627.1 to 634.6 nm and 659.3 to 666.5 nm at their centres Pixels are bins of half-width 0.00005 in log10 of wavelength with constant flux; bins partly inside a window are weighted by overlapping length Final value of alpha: 0.04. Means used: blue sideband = 5.13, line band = 4.73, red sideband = 4.79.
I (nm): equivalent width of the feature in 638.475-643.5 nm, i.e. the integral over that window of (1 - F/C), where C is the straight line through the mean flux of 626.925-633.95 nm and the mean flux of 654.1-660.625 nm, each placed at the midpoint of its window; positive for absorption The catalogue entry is -0.04 nm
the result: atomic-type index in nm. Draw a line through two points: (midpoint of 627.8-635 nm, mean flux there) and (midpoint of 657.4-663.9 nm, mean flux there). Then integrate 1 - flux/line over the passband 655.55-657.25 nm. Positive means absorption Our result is 0.27 nm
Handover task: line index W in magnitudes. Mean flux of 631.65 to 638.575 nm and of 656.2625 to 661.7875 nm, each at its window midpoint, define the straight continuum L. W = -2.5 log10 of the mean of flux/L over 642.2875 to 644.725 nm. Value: -0.01 mag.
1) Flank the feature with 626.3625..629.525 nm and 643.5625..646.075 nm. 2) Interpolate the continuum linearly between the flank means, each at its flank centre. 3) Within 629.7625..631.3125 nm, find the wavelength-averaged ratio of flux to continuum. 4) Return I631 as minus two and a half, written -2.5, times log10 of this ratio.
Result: 0.04 mag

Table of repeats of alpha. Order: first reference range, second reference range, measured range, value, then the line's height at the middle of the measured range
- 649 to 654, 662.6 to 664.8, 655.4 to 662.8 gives 0.05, 4.86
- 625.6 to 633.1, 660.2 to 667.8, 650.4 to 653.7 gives 0.00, 4.9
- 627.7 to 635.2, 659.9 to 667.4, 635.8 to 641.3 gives 0.01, 5.06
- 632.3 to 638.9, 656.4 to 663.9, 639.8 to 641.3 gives 0.01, 5.03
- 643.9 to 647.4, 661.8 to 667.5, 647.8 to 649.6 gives -0.03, 4.91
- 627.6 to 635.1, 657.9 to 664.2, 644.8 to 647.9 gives 0.03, 4.99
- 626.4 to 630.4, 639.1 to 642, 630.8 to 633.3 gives -0.04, 5.05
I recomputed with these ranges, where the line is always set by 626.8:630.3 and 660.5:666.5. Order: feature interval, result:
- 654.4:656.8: 0.23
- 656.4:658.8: 0.11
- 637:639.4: -0.04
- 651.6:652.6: 0.04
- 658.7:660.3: 0.05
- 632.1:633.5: -0.06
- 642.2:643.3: 0.00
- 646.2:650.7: 0.00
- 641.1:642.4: -0.01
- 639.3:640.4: 0.02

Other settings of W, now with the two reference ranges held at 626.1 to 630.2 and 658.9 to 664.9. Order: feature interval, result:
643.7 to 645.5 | -0.024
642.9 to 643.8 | 0.009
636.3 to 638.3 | 0.009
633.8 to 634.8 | -0.001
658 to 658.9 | -0.007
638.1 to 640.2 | -0.010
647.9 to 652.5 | -0.012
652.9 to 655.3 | -0.013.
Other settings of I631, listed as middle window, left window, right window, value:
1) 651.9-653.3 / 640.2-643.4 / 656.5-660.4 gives 0.00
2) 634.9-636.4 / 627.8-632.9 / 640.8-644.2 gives -0.01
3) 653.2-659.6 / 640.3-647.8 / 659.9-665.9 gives 0.04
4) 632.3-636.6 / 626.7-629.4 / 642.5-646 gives 0.01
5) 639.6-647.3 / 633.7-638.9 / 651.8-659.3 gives -0.01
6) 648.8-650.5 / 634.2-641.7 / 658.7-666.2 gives -0.02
